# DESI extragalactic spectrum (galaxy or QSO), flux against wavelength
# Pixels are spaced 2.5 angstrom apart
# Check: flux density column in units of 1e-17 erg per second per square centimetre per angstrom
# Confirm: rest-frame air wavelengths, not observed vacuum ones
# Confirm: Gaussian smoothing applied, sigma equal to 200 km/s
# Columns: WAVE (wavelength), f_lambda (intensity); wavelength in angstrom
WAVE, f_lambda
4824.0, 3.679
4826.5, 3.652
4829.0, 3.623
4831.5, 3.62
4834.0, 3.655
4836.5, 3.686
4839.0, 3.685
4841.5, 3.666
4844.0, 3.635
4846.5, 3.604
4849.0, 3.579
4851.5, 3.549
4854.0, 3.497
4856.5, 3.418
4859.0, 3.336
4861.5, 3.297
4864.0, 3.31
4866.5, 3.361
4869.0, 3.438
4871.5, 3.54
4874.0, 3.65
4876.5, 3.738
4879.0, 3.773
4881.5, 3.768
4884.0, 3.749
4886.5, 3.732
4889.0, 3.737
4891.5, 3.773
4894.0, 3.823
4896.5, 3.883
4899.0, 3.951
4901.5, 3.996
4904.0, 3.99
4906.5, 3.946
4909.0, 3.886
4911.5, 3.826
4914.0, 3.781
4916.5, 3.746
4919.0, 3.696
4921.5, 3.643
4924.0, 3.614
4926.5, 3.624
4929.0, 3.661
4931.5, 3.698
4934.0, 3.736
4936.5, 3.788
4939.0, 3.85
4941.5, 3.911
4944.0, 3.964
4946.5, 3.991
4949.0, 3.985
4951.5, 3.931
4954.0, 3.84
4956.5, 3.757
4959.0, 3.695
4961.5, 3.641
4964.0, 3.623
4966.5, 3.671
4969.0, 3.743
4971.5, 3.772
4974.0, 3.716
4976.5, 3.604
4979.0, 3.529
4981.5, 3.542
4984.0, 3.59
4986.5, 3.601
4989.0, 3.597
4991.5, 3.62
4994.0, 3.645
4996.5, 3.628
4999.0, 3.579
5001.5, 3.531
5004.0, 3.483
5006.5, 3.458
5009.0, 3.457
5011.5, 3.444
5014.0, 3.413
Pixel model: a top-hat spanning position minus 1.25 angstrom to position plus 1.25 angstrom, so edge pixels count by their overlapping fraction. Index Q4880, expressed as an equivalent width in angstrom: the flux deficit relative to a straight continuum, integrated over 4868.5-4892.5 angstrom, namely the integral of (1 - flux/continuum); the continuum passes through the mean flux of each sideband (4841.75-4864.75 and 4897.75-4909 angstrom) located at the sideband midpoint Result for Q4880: 0.3 angstrom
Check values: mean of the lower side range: 3.48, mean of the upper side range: 3.96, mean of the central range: 3.7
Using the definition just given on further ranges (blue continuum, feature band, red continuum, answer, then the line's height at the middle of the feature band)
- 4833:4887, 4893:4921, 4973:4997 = -2.1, 3.59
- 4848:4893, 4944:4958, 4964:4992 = -1.1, 3.62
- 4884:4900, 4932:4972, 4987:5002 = -1.3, 3.69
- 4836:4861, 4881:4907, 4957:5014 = -2.0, 3.57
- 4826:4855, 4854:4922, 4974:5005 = -1.6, 3.61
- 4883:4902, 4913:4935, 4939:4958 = 1.0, 3.87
